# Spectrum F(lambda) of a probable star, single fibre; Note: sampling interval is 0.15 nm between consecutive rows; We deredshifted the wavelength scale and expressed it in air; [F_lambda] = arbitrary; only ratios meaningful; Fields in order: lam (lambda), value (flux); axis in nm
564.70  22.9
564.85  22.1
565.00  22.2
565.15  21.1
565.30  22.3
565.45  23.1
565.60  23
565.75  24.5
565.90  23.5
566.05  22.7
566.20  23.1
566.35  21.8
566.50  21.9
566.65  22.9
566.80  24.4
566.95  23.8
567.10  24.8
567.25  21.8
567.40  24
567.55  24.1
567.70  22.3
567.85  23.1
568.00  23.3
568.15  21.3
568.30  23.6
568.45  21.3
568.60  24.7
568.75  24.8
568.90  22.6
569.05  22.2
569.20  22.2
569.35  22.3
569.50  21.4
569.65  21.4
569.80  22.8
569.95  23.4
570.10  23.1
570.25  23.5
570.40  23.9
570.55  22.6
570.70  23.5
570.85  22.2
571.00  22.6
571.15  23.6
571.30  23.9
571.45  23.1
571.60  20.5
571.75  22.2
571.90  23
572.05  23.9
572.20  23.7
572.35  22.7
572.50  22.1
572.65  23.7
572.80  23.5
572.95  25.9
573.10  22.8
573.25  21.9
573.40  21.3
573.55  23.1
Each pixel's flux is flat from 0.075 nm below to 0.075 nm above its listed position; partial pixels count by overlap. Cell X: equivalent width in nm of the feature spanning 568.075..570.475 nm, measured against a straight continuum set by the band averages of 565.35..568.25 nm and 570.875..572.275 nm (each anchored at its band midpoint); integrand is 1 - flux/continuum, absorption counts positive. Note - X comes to 0.02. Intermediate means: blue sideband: 23.1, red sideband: 22.9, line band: 22.8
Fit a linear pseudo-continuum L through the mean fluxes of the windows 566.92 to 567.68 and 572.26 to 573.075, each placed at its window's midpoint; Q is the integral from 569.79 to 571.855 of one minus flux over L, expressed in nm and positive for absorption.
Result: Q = 0.06 nm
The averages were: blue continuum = 23.6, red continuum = 23.5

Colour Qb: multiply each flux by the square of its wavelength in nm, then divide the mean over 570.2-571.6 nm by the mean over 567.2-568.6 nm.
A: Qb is 1.02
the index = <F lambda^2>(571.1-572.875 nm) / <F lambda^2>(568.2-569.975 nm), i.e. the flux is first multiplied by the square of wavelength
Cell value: 1.02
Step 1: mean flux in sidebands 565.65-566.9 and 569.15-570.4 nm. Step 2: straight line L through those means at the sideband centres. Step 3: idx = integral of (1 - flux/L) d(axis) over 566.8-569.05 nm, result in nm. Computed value -0.04 nm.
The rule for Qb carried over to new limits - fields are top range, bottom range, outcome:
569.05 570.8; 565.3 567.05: 0.99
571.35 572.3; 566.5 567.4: 0.99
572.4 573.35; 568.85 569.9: 1.06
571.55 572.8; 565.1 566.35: 1.02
